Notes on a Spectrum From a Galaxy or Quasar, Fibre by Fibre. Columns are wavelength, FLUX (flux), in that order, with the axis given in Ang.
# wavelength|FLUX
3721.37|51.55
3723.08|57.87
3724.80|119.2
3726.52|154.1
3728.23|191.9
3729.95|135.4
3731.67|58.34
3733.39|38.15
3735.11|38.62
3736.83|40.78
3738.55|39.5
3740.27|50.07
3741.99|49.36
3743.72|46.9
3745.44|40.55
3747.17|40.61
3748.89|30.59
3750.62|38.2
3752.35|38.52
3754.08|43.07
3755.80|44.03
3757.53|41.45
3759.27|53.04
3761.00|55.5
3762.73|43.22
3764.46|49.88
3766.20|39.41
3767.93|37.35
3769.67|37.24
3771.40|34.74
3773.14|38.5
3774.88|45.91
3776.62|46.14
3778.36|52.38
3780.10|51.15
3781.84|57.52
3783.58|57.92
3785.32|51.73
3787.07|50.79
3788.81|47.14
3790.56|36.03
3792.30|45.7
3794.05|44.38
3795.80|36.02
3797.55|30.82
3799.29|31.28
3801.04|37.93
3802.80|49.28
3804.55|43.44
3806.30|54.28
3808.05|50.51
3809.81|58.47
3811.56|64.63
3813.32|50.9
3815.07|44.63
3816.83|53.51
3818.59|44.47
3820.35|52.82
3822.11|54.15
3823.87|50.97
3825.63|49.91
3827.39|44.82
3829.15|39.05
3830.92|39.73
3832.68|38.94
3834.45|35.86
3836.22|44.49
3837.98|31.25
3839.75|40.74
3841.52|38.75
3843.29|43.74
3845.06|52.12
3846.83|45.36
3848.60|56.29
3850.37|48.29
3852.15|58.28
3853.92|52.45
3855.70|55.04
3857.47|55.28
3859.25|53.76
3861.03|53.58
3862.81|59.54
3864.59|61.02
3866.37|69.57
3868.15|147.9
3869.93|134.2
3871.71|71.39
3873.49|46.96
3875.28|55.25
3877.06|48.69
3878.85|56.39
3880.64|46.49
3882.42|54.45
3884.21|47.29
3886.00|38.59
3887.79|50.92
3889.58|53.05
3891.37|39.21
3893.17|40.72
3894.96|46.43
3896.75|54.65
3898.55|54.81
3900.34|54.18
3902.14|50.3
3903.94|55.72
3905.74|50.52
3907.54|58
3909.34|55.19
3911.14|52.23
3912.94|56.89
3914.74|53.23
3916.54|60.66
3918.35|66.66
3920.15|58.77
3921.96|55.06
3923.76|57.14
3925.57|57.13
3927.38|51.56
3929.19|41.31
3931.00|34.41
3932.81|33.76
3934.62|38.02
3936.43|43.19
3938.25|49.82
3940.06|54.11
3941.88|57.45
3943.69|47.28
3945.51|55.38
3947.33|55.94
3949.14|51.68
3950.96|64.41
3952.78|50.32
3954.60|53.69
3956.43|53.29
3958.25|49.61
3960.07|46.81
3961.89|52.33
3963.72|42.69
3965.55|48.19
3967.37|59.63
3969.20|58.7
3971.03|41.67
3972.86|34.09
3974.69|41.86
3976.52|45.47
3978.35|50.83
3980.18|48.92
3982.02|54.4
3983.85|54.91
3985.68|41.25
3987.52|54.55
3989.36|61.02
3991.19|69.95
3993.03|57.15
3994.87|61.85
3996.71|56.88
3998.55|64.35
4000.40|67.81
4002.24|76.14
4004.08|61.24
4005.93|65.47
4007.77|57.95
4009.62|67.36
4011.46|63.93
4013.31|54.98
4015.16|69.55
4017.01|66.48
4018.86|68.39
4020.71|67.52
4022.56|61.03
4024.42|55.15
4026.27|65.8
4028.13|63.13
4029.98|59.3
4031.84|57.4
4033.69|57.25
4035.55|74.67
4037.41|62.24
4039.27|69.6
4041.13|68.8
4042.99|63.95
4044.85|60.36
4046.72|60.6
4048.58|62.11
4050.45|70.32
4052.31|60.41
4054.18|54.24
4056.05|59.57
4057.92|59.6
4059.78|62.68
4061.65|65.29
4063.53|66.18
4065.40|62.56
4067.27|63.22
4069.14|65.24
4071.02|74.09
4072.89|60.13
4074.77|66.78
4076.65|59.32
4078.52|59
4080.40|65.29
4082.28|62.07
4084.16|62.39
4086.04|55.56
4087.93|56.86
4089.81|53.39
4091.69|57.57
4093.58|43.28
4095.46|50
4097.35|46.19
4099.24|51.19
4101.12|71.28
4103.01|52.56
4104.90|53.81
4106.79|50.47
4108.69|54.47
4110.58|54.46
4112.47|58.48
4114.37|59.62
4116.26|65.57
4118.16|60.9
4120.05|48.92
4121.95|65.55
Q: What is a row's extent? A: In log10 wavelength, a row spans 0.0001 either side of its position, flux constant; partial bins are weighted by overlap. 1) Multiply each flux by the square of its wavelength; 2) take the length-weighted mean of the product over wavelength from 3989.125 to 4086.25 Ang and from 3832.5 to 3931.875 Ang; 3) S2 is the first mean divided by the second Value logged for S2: 1.3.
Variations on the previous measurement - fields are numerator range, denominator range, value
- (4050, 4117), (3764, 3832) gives 1.48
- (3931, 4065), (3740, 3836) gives 1.41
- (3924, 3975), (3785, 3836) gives 1.15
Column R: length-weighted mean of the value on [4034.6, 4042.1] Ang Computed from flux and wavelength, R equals 68.8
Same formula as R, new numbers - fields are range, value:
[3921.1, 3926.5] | 56.5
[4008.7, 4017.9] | 64.5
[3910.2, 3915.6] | 54.2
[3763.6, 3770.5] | 40.9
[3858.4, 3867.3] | 59.9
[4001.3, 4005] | 68.8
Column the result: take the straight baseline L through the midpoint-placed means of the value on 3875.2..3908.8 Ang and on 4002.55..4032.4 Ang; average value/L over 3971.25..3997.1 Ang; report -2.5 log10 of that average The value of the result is 0.15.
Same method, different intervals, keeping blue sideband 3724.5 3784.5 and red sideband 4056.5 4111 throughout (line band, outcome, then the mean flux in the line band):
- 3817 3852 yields 0.242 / 45.3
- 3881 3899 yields 0.193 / 47.8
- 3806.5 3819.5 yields 0.077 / 52.5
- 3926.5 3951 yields 0.199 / 47.9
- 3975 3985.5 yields 0.165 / 49.7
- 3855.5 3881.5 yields -0.194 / 68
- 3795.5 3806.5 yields 0.376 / 39.8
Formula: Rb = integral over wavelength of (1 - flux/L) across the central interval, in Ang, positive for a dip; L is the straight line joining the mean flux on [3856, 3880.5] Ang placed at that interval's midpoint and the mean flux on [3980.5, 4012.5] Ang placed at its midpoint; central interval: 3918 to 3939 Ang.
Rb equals 5.4 Ang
